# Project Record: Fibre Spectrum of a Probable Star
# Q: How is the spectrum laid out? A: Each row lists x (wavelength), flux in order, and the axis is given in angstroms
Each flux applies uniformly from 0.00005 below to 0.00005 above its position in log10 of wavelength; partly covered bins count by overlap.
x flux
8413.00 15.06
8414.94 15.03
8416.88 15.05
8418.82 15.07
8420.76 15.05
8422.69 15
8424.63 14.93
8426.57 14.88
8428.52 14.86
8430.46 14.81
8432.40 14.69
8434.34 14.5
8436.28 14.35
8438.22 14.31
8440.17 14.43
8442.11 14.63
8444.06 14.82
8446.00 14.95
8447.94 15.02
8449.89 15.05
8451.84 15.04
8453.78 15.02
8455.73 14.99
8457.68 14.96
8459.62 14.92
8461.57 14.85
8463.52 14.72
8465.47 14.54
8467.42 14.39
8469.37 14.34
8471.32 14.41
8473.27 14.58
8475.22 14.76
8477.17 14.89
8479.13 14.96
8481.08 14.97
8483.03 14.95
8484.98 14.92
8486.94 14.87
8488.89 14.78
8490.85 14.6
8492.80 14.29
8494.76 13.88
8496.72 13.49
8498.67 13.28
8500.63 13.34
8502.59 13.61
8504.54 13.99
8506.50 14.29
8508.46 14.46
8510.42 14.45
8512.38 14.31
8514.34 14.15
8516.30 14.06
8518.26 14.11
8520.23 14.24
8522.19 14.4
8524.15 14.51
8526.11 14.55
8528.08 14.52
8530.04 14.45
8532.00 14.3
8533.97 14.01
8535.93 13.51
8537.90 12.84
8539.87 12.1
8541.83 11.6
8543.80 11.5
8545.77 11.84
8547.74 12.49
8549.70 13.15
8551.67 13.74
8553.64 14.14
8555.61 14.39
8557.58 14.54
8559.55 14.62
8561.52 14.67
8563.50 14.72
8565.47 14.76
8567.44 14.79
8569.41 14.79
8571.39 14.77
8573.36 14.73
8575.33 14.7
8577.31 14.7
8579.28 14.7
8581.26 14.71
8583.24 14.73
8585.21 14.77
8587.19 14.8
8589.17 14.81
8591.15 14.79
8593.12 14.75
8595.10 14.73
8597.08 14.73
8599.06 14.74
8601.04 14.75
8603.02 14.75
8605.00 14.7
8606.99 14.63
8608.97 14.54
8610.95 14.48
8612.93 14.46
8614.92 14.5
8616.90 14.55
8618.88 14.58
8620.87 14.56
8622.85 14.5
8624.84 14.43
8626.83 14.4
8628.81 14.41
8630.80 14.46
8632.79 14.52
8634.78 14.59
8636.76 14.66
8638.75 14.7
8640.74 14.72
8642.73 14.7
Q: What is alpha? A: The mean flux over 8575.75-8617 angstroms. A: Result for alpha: 14.7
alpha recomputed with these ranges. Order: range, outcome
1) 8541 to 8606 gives 14.3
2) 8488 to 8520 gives 14.1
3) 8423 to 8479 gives 14.7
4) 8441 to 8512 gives 14.6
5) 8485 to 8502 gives 14.1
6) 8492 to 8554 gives 13.7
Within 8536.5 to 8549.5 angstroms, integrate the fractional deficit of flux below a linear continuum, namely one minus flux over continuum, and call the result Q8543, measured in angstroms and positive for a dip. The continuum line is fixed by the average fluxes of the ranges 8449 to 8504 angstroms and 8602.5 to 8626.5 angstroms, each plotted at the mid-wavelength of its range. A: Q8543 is 2.1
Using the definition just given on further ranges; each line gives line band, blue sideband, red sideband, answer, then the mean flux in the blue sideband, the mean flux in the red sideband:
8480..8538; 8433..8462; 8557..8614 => 2.06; 14.8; 14.7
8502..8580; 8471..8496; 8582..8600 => 3.79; 14.7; 14.8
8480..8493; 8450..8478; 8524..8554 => -0.44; 14.8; 13.3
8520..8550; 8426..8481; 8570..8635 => 2.71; 14.7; 14.6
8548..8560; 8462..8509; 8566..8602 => 0.55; 14.4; 14.8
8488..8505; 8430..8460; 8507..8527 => 0.64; 14.8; 14.3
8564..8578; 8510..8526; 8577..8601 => -0.11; 14.3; 14.7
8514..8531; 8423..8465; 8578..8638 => 0.43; 14.8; 14.6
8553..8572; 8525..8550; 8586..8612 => -1.16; 13.2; 14.7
